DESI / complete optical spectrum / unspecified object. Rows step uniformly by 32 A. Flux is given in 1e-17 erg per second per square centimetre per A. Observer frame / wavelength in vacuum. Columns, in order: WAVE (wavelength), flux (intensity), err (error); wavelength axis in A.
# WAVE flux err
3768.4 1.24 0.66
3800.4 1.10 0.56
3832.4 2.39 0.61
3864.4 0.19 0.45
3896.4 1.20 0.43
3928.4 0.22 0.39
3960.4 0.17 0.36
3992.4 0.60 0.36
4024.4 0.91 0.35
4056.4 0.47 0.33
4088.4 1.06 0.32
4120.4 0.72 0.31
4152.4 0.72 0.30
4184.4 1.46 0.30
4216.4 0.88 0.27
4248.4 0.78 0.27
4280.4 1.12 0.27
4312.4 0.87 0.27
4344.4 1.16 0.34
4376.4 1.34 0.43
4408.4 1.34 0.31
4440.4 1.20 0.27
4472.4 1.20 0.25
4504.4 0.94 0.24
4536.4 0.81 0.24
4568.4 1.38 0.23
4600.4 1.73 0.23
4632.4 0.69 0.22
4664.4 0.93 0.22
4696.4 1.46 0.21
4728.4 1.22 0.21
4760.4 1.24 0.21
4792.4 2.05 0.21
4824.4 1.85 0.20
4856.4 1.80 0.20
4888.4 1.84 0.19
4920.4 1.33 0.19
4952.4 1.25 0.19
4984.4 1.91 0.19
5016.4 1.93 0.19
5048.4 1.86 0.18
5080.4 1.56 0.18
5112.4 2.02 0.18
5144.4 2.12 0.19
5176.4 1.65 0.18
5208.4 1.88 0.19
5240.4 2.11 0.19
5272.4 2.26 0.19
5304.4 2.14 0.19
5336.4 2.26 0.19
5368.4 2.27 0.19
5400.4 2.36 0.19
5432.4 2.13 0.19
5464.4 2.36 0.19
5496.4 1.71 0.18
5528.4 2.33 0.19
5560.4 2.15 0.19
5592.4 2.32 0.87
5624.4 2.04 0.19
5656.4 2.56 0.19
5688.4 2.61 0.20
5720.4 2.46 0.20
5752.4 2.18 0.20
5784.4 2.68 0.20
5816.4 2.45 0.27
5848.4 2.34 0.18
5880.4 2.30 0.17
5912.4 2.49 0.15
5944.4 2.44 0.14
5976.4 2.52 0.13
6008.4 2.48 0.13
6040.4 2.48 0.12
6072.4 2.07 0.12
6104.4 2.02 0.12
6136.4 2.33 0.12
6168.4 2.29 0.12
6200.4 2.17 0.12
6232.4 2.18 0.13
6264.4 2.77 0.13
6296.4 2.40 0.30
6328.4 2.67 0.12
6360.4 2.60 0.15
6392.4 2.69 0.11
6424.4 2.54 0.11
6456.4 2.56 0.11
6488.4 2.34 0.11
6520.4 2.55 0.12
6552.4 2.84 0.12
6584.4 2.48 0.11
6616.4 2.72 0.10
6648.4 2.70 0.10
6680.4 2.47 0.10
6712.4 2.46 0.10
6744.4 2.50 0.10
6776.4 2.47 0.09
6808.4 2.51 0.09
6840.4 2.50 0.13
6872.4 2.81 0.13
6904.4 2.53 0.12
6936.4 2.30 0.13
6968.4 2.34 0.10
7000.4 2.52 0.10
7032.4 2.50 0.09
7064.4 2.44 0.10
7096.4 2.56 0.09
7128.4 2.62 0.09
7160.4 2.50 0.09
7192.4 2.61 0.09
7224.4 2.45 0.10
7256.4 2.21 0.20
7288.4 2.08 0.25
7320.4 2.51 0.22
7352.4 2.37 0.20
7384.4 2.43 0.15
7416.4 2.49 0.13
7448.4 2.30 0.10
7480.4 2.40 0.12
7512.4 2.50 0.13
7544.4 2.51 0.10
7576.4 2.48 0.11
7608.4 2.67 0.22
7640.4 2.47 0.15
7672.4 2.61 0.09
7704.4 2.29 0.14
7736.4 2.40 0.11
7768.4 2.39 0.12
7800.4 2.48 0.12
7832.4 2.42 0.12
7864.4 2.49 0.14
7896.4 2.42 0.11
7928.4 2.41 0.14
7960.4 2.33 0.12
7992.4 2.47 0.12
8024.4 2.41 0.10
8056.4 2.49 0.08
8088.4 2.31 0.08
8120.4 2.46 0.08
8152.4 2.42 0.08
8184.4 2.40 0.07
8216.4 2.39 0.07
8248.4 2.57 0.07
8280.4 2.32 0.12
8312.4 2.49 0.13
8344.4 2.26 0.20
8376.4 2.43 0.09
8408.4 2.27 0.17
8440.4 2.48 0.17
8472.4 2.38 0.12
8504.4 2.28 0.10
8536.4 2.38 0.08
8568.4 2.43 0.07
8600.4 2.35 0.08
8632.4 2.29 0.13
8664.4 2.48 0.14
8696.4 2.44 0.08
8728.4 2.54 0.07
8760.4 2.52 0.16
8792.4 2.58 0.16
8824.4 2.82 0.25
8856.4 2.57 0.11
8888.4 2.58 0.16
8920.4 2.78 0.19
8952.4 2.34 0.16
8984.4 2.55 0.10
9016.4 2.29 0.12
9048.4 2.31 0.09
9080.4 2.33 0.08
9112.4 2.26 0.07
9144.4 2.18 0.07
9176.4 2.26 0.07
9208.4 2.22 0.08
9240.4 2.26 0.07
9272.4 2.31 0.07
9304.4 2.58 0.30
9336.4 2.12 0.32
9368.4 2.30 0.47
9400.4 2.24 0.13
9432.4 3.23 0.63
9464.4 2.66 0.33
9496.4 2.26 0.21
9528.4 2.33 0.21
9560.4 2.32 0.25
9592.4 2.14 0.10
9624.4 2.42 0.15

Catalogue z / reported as 0.178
